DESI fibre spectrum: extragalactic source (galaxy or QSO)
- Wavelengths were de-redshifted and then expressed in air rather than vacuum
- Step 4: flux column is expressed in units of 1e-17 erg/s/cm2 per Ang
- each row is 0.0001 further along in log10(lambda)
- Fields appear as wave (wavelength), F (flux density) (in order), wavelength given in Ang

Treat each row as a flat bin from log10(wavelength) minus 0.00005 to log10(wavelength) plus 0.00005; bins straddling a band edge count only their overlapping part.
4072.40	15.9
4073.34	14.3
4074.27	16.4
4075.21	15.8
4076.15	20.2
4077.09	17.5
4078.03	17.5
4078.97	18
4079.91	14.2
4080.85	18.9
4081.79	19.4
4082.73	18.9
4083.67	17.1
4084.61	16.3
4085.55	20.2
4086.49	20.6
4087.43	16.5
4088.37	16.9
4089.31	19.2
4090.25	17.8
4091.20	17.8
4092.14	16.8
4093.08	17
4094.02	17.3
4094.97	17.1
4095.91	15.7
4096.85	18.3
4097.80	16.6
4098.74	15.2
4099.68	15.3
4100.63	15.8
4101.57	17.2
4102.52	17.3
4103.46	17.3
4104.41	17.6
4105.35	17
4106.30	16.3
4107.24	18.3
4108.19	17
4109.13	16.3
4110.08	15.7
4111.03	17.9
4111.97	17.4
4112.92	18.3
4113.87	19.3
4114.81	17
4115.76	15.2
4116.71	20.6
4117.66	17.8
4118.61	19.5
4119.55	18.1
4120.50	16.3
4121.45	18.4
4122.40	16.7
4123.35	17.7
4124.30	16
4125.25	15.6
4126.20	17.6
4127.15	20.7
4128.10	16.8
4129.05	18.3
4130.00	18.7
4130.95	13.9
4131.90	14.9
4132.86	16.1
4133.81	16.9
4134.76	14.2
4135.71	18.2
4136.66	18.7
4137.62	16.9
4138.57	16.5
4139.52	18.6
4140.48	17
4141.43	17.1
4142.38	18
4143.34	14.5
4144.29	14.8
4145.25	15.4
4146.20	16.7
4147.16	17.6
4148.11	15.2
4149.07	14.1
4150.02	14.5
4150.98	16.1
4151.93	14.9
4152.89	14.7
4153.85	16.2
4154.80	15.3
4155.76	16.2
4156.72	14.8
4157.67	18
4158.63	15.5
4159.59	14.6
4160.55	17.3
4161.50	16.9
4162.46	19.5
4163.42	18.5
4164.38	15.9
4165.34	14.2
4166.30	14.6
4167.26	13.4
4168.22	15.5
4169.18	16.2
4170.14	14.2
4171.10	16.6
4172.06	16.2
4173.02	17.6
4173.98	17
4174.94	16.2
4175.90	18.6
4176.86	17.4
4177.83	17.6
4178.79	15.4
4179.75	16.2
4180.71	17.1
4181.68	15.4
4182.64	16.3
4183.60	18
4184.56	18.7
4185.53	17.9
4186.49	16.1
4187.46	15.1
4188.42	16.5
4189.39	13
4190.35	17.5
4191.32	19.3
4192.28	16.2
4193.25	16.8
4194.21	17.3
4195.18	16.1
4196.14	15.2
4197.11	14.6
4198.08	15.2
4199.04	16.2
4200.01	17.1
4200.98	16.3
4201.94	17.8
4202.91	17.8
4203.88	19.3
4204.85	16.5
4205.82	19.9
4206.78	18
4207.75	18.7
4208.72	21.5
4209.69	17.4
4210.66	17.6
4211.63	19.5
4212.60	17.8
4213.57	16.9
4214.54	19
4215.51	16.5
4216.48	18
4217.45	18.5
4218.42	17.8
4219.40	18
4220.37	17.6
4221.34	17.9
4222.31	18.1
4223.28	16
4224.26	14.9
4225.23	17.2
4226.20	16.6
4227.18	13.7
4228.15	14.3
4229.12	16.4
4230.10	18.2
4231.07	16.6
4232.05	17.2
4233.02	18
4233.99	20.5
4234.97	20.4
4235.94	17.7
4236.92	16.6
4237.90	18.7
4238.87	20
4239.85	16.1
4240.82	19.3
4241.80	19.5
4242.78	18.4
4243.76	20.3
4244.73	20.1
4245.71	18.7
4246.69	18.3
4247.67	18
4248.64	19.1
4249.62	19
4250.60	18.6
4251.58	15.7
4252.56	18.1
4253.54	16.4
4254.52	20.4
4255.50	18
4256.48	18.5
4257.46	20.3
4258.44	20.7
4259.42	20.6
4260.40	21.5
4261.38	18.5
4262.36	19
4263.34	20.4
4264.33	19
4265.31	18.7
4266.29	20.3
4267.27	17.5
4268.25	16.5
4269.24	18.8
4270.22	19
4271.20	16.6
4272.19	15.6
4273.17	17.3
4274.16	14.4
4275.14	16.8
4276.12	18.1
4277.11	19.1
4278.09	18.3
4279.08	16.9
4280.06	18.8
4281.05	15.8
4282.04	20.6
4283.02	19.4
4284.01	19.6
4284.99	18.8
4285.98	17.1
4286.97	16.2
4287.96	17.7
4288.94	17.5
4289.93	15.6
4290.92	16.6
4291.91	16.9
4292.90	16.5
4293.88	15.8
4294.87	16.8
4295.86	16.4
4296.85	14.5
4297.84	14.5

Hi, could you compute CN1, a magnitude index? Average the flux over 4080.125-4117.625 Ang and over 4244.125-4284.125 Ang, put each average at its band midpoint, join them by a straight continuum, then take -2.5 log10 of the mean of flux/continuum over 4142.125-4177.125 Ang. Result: 0.116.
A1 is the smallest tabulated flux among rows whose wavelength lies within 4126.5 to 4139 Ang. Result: 13.9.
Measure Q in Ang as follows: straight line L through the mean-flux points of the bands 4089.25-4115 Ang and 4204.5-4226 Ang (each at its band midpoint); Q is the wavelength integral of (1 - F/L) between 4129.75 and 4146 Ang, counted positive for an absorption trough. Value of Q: 0.8 Ang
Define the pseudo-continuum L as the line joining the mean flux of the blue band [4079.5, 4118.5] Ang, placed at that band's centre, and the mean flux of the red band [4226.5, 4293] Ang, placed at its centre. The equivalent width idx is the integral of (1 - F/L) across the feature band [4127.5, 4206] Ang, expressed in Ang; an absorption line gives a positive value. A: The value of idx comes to 5.6 Ang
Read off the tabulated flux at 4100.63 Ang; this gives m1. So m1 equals 15.8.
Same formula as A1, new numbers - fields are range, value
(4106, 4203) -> 13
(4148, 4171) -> 13.4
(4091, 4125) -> 15.2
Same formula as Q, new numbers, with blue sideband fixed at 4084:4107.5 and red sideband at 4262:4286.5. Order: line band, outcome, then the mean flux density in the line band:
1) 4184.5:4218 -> 0.85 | 17.3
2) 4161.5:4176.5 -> 1.09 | 16.3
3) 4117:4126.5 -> -0.03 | 17.4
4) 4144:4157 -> 1.50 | 15.5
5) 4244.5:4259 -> -0.53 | 18.6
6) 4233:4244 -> -0.54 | 18.8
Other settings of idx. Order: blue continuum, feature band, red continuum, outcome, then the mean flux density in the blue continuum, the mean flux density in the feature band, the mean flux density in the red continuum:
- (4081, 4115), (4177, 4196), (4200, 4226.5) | 1.2 Ang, 17.4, 16.6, 17.8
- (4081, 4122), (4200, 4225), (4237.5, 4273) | 0.7 Ang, 17.5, 17.9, 18.7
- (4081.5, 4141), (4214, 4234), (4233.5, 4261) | 1.6 Ang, 17.3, 17.1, 18.9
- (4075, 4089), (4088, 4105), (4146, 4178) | 0.6 Ang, 17.9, 17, 16.1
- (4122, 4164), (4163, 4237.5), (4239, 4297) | 1.1 Ang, 16.5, 17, 18.1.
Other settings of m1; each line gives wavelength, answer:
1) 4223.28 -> 16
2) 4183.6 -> 18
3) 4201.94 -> 17.8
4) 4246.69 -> 18.3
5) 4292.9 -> 16.5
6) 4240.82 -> 19.3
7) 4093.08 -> 17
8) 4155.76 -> 16.2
